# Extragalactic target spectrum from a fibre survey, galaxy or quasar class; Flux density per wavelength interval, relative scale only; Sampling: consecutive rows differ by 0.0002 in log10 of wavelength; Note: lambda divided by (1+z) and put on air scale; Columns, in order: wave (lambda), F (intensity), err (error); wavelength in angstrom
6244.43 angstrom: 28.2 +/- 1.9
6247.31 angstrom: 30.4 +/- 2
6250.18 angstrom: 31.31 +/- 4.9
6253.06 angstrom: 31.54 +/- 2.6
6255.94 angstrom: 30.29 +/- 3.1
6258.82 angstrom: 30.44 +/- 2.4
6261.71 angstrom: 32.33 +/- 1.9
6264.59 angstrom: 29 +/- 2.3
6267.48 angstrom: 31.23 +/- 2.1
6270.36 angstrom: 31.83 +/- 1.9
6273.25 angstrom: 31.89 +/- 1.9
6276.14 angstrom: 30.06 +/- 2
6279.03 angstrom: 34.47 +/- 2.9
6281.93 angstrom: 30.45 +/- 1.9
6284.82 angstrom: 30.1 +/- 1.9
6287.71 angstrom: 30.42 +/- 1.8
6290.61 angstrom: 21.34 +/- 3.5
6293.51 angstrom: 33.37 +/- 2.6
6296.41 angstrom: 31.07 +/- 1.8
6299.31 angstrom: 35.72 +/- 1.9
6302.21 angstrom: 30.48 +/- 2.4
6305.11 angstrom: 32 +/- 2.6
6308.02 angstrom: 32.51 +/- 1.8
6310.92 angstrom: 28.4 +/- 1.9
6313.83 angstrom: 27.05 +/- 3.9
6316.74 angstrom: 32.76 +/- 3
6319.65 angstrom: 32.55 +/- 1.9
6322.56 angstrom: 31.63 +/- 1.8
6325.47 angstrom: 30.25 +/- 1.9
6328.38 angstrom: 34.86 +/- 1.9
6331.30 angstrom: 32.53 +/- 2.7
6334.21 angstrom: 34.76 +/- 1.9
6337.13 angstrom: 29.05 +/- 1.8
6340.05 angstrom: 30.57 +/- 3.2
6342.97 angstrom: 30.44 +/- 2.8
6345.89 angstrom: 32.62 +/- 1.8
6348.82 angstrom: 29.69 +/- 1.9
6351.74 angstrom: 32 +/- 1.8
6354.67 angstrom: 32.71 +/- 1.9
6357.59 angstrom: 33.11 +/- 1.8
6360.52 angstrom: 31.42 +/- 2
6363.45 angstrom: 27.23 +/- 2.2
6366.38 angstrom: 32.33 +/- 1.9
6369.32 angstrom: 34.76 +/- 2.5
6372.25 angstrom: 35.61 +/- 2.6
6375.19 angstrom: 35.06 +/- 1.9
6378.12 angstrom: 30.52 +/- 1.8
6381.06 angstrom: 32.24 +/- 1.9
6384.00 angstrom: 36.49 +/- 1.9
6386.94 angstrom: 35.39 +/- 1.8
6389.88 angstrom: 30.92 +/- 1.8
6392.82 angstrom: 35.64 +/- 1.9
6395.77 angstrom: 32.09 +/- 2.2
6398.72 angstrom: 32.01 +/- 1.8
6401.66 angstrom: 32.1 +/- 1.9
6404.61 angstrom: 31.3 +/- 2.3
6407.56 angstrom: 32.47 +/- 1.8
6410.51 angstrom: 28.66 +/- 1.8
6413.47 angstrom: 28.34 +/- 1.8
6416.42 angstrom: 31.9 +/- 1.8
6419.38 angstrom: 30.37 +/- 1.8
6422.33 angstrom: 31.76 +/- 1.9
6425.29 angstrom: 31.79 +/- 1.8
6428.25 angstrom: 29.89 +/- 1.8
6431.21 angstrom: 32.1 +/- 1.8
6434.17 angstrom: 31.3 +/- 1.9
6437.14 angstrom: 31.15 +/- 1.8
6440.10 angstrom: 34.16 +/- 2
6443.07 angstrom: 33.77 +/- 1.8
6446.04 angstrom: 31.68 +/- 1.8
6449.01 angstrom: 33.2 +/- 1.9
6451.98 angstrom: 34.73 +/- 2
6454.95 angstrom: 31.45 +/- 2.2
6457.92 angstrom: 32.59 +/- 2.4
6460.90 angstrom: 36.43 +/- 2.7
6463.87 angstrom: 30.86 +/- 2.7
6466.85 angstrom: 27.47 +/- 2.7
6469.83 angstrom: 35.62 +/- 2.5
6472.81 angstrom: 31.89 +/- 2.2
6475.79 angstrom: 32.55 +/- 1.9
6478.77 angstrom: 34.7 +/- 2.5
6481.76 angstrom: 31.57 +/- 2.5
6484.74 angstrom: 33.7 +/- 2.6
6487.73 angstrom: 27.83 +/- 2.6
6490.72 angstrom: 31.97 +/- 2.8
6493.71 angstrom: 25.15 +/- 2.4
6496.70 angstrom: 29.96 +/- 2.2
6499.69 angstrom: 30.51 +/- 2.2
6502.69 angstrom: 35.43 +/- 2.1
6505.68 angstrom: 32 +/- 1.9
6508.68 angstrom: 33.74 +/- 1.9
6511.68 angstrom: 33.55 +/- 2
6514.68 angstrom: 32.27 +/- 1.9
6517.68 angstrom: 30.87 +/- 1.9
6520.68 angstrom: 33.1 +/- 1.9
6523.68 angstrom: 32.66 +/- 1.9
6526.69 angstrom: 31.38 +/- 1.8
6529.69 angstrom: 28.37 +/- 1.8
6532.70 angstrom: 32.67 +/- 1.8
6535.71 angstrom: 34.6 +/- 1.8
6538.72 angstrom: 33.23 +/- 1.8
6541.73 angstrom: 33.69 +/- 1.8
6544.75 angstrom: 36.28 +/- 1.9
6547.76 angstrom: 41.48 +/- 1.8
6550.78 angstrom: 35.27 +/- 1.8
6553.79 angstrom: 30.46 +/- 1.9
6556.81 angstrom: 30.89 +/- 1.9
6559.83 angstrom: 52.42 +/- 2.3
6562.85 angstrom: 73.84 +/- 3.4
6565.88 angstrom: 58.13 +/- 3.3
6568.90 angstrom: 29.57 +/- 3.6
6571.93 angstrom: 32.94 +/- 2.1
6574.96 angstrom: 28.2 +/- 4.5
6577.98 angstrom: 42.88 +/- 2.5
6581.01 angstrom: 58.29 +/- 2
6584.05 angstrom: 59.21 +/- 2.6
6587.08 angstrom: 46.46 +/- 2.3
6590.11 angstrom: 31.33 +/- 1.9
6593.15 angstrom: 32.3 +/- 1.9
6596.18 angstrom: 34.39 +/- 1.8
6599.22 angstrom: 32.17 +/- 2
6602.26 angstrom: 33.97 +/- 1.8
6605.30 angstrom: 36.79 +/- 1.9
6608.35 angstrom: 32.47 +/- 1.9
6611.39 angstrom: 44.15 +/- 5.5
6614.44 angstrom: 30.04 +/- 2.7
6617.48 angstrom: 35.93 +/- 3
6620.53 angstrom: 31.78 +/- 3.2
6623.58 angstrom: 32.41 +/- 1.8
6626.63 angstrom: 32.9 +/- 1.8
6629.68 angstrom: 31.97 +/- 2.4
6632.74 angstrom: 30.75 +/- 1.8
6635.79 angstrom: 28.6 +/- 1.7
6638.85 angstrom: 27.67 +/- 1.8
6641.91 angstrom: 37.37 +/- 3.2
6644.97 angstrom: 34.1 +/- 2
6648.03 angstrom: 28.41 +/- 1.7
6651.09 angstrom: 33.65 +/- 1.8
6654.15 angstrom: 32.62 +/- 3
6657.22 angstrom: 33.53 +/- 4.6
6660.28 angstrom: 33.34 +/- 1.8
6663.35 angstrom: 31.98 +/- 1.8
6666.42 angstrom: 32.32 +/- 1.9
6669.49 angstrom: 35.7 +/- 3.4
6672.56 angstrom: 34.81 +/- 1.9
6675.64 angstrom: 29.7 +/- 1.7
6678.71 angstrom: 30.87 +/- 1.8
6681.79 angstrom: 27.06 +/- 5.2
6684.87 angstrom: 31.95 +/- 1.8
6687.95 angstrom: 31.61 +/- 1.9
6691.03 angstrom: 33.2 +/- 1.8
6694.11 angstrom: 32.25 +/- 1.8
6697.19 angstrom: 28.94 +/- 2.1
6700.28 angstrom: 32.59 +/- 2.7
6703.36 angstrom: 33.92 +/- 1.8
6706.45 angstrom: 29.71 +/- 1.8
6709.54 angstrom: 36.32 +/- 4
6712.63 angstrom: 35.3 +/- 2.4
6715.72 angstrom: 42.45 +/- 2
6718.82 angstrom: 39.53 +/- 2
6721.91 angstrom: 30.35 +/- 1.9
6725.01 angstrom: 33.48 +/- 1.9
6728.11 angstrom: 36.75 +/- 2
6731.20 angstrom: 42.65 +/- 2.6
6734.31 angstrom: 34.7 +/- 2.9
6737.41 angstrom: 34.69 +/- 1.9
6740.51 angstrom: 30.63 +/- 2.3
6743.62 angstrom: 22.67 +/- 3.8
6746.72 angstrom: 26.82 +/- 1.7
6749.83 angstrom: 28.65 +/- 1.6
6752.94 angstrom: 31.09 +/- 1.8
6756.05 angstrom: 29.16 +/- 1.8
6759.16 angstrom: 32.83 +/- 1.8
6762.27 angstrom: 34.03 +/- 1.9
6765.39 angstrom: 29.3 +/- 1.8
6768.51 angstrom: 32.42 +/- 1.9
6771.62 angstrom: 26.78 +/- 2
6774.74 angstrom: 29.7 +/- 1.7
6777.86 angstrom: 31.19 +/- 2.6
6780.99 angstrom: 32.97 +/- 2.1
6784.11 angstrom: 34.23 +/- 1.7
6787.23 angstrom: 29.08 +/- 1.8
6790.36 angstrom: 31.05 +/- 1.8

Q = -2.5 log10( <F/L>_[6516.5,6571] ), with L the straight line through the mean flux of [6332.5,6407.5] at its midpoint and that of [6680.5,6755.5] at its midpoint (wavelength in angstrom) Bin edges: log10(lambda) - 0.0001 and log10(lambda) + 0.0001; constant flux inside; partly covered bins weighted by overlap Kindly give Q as -0.16 mag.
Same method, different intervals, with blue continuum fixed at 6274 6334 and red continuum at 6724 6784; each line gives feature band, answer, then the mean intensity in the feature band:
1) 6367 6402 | -0.08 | 33.6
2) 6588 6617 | -0.10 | 34.5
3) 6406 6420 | 0.03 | 30.3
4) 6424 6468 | -0.03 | 32.2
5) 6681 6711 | -0.01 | 31.9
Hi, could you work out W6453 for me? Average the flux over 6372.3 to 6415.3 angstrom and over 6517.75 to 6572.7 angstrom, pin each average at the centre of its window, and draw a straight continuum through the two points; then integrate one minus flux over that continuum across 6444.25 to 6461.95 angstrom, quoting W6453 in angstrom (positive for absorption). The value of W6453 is 0.64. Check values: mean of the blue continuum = 32.5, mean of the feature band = 33.3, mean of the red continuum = 37.7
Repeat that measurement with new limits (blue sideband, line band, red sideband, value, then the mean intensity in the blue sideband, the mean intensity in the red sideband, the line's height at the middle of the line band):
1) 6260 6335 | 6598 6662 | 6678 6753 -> -1.2 angstrom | 31.2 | 32.8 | 32.5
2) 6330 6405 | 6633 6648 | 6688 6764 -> 0.6 angstrom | 32.4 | 33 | 32.9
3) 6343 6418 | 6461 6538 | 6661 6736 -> 2.1 angstrom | 32.2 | 33.7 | 32.8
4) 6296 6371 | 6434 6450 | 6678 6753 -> -0.3 angstrom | 31.7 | 32.8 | 32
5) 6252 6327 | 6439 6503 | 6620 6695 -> -1.3 angstrom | 30.9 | 32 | 31.4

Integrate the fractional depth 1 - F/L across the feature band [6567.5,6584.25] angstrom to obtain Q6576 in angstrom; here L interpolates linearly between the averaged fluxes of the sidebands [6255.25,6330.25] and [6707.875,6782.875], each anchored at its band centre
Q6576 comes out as -4.4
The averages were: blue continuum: 31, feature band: 40.6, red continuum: 32.7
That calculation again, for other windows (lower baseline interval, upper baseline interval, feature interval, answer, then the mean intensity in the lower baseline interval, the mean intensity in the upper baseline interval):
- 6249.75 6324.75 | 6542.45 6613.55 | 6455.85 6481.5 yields 2.9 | 30.9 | 40.4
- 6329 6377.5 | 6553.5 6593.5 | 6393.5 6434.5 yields 4.8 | 32.1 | 44.1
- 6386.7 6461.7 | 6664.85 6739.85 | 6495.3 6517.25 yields 0.1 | 32.1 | 33.8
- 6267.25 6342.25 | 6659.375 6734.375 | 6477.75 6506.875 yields 1.0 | 31.2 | 33.6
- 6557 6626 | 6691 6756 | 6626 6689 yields 8.0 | 40.1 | 33.1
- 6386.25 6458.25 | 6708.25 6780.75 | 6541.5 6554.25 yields -1.5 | 32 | 32.7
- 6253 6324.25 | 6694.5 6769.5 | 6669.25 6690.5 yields 0.7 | 30.9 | 32.9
